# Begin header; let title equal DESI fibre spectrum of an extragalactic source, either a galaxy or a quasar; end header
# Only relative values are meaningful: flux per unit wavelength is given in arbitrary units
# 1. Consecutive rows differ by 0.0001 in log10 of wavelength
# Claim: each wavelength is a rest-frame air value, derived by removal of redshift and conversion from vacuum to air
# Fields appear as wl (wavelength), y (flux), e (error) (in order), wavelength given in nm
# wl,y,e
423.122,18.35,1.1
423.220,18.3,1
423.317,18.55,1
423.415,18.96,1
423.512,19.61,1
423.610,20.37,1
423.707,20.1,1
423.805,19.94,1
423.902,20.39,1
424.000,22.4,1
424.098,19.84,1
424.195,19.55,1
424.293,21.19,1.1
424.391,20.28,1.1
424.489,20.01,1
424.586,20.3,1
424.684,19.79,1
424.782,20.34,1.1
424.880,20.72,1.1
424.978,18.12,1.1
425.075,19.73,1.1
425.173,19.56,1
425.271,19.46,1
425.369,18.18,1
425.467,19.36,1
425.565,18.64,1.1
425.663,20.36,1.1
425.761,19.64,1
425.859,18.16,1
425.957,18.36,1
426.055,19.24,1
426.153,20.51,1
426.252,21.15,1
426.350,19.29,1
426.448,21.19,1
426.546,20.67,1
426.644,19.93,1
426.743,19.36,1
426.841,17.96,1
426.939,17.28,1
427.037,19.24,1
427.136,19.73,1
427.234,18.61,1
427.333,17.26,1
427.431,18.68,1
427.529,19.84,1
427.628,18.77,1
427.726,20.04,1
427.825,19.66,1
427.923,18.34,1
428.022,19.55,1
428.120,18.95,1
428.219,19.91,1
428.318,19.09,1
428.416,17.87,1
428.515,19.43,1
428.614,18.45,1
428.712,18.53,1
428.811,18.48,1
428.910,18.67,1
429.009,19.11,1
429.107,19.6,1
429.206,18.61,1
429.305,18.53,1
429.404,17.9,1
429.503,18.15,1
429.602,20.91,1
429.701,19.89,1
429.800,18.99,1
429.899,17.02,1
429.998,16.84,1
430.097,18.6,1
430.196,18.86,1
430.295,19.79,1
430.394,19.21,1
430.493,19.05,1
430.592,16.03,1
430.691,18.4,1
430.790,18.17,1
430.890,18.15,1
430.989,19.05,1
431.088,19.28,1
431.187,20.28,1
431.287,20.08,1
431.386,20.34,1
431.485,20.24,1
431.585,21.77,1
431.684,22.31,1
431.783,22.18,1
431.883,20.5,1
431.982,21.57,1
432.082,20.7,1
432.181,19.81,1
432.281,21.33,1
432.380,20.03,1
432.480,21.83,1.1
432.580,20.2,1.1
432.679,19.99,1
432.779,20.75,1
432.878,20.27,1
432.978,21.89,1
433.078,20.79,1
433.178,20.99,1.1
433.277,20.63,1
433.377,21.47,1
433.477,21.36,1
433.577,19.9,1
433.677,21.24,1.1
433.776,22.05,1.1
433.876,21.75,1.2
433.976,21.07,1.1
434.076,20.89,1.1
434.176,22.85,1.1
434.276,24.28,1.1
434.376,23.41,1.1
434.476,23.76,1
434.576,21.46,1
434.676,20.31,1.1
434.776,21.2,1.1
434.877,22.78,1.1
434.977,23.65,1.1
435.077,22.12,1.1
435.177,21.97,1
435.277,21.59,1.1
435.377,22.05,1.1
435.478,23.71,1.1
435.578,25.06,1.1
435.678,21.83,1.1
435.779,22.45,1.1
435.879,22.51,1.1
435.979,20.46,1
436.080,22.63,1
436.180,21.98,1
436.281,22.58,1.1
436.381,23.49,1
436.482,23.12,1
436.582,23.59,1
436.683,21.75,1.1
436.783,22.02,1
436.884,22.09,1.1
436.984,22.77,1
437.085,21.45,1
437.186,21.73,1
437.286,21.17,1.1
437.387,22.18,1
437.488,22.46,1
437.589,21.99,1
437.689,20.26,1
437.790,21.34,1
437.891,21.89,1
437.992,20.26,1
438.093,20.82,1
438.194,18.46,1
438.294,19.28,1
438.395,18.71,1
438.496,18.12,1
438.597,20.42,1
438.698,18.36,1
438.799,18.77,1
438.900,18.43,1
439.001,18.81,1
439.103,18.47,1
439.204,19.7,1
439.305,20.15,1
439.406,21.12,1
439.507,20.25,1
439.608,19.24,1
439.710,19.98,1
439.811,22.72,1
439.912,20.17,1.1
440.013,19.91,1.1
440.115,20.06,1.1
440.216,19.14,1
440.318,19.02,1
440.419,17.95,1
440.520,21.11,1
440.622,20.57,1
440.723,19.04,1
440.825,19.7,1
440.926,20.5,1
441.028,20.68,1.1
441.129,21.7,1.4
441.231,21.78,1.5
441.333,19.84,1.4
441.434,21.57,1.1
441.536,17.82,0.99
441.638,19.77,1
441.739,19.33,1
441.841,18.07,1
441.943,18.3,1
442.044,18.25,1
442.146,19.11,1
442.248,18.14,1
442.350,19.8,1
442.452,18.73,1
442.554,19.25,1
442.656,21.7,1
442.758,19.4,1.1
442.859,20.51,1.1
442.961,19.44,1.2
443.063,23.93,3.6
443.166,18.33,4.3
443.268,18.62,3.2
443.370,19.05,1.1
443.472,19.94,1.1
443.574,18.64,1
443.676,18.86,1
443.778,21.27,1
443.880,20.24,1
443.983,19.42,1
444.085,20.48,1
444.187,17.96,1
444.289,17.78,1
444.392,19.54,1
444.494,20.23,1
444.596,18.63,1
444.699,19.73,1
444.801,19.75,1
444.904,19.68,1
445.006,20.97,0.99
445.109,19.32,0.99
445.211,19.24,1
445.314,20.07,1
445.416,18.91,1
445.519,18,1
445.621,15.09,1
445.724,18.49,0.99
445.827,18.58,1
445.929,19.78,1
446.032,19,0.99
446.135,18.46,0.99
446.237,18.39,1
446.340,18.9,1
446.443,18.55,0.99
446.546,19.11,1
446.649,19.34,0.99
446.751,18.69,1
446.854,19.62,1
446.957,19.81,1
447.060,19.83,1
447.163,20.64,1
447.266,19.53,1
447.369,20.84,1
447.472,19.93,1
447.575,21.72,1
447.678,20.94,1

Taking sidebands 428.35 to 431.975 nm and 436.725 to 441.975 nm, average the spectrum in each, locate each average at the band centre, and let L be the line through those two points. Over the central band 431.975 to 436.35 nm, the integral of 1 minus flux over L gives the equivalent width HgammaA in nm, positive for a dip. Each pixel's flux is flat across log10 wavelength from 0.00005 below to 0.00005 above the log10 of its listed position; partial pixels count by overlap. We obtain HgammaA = -0.47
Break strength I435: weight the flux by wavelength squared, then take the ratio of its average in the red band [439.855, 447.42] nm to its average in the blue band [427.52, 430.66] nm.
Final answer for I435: 1.11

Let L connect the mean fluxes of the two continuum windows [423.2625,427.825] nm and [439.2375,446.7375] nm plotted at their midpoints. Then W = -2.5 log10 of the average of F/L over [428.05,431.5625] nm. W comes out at 0.04 mag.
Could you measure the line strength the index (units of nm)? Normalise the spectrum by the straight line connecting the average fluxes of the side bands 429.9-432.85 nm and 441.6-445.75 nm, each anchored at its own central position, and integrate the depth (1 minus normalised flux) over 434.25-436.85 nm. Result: -0.380 nm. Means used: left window 19.8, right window 19.3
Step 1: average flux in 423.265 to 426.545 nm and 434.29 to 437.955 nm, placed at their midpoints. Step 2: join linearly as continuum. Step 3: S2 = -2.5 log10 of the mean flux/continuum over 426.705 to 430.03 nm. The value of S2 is 0.10 mag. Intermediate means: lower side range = 19.8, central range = 18.8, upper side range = 22.3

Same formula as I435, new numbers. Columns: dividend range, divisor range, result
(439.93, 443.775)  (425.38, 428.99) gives 1.10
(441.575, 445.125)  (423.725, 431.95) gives 1.08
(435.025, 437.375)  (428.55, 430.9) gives 1.24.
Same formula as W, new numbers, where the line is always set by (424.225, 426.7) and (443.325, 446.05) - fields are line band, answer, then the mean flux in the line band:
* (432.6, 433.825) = -0.075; 20.9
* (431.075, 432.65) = -0.066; 20.8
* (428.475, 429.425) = 0.052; 18.7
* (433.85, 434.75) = -0.140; 22.2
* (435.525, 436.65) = -0.167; 22.7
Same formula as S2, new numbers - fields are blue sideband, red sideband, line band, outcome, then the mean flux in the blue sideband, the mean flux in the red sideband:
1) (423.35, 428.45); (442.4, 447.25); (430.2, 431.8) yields -0.01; 19.5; 19.4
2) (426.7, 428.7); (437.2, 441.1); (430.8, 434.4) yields -0.08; 18.9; 20.1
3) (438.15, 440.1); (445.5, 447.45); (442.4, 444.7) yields -0.02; 19.5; 19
